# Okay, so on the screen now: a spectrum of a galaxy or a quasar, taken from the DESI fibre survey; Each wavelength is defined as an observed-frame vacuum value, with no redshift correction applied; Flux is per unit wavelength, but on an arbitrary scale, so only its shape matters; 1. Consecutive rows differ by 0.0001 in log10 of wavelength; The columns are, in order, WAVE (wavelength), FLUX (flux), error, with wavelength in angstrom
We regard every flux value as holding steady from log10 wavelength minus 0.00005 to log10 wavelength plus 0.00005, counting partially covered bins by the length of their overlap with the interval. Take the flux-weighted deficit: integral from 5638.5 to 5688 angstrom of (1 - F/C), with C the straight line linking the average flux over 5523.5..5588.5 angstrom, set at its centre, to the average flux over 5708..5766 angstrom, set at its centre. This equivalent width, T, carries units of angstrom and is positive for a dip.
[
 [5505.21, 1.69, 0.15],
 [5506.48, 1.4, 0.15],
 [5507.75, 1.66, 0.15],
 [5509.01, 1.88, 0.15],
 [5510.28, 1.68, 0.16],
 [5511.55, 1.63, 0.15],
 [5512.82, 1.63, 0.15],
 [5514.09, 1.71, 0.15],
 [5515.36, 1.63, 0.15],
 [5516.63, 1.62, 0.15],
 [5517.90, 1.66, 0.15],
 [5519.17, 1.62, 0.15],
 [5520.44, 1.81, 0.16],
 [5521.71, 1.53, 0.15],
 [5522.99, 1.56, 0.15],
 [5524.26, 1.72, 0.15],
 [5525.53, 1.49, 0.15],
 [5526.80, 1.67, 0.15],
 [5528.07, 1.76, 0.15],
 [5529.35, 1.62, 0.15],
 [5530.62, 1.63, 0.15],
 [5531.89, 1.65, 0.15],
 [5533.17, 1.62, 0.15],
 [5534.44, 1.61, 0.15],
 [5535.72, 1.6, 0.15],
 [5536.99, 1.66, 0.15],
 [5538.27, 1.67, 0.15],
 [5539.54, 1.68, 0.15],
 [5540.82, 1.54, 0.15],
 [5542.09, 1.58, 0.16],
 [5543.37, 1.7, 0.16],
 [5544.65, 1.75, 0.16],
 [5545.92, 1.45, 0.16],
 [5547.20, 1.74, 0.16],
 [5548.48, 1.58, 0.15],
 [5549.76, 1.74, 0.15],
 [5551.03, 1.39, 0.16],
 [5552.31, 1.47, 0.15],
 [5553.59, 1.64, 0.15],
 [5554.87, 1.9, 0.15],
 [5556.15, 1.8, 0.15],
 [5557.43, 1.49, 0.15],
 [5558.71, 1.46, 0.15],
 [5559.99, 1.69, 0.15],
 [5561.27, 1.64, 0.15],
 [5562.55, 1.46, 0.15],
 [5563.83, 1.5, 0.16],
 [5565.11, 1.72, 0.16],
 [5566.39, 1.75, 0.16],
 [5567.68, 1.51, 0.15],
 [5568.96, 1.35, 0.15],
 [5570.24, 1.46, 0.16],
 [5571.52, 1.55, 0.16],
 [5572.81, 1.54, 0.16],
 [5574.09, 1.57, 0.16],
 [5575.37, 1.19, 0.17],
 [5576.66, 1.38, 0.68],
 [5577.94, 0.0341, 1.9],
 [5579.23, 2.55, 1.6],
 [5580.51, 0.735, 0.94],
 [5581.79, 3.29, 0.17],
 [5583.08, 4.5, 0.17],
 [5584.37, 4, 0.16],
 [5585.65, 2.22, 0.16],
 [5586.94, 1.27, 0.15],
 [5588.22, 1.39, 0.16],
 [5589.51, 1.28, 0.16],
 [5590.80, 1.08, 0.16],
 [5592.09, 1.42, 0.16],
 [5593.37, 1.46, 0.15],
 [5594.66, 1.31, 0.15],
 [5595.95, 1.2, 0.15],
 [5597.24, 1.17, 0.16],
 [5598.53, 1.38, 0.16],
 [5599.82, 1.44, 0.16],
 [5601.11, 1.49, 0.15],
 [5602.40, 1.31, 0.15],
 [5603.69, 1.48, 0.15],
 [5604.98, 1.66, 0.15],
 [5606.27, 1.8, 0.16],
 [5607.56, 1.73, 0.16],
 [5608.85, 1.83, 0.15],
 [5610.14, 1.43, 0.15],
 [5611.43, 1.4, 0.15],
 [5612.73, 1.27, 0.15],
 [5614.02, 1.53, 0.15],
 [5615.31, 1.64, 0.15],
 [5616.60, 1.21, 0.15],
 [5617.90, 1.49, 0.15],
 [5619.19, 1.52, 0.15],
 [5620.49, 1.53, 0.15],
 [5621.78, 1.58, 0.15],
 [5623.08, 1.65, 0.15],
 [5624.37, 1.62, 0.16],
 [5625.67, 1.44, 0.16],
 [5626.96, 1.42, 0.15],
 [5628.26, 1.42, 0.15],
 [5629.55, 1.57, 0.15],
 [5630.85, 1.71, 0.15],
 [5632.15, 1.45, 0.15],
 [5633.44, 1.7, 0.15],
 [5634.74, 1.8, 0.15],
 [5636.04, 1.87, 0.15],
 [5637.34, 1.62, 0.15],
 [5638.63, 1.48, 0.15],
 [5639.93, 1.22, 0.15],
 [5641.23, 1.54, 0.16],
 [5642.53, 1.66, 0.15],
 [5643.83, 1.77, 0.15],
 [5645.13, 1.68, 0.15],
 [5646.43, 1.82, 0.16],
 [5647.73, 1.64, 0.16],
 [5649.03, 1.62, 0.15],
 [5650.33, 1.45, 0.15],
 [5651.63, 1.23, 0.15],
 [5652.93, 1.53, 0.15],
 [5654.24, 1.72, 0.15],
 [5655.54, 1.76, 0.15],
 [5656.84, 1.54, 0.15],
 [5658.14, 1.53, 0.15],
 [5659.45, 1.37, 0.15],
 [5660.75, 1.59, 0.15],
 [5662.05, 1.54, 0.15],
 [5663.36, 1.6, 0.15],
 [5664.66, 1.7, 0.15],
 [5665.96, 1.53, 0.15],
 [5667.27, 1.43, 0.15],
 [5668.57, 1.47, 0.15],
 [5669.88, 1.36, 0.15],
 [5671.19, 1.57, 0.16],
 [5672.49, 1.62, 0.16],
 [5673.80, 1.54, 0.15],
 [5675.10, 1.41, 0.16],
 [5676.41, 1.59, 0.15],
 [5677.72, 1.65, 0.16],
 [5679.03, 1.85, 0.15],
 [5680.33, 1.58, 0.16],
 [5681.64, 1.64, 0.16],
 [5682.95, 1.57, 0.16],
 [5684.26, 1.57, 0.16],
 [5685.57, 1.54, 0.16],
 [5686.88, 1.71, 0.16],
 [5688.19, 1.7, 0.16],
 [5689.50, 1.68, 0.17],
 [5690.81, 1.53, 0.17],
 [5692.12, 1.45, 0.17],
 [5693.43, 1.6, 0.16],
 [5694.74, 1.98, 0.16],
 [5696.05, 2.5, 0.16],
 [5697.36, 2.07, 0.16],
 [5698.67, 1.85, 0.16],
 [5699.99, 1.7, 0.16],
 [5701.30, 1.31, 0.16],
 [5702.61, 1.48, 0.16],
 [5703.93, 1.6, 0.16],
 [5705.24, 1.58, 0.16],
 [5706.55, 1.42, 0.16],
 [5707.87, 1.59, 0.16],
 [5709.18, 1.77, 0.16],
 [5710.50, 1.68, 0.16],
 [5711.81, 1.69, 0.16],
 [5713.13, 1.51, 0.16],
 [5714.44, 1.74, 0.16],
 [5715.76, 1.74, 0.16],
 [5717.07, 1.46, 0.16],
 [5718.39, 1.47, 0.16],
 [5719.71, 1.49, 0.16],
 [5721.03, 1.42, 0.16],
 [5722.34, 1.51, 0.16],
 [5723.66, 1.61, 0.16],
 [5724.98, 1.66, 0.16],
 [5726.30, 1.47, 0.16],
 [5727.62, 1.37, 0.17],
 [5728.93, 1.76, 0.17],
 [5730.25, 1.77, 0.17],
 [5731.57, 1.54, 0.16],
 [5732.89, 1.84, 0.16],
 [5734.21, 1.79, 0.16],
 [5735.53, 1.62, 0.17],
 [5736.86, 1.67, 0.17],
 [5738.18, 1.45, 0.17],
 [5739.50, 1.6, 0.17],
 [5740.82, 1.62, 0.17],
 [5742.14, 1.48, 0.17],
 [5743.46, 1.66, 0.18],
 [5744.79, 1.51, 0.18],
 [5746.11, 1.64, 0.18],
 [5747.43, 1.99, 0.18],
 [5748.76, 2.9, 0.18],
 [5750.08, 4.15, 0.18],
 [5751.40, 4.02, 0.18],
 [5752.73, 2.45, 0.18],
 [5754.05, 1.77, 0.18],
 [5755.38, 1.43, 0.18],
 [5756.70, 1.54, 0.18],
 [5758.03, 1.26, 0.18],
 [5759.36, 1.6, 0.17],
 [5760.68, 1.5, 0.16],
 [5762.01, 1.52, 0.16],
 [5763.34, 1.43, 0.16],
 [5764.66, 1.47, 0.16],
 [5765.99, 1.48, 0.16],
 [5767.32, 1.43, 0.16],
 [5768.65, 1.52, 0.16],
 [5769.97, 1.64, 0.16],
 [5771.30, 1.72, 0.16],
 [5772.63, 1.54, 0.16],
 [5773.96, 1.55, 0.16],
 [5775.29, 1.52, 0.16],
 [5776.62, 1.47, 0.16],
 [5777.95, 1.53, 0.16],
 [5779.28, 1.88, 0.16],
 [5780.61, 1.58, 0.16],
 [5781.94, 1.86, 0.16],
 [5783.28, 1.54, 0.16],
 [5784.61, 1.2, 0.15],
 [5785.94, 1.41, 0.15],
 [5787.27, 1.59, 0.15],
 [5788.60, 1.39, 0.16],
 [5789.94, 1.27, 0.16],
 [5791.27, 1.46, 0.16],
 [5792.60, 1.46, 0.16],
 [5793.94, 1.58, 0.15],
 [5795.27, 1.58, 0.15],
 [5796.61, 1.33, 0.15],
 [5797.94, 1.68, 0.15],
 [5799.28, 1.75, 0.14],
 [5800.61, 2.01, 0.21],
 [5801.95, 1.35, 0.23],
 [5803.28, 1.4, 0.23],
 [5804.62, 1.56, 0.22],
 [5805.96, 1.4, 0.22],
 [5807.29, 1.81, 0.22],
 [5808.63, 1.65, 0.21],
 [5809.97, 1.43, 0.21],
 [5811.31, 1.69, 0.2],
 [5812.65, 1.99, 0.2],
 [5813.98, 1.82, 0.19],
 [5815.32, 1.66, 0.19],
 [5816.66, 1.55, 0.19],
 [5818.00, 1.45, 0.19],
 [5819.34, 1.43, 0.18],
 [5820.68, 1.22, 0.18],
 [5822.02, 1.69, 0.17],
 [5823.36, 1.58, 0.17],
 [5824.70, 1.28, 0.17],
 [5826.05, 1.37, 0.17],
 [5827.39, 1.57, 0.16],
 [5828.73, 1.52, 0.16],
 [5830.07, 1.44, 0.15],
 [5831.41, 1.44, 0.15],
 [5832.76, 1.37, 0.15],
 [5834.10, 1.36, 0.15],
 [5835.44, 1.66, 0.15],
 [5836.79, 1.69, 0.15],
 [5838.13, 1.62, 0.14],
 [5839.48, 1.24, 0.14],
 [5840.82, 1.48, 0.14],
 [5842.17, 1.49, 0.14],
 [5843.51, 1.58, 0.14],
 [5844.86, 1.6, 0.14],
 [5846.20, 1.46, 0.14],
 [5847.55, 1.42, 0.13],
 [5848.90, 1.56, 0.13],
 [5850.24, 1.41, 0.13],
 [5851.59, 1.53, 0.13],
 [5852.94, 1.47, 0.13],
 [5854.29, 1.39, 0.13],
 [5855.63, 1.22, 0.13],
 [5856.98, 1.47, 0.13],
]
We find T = 4.65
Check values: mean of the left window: 1.71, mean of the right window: 1.75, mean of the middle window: 1.57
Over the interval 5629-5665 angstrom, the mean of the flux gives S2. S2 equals 1.6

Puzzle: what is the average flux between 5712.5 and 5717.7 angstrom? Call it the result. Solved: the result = 1.62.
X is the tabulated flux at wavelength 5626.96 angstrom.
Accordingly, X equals 1.42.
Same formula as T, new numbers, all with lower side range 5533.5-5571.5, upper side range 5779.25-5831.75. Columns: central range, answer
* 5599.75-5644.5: 0.98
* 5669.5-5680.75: -0.04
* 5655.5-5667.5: 0.19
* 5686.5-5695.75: -0.73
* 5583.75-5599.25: 0.01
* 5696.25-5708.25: -0.67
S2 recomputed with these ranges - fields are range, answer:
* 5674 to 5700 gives 1.71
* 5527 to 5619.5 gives 1.62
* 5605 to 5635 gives 1.55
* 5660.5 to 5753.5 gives 1.72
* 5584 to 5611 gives 1.56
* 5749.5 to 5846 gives 1.61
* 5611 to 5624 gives 1.49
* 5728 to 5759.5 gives 1.92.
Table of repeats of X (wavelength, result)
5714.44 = 1.74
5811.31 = 1.69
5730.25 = 1.77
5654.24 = 1.72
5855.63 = 1.22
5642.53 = 1.66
